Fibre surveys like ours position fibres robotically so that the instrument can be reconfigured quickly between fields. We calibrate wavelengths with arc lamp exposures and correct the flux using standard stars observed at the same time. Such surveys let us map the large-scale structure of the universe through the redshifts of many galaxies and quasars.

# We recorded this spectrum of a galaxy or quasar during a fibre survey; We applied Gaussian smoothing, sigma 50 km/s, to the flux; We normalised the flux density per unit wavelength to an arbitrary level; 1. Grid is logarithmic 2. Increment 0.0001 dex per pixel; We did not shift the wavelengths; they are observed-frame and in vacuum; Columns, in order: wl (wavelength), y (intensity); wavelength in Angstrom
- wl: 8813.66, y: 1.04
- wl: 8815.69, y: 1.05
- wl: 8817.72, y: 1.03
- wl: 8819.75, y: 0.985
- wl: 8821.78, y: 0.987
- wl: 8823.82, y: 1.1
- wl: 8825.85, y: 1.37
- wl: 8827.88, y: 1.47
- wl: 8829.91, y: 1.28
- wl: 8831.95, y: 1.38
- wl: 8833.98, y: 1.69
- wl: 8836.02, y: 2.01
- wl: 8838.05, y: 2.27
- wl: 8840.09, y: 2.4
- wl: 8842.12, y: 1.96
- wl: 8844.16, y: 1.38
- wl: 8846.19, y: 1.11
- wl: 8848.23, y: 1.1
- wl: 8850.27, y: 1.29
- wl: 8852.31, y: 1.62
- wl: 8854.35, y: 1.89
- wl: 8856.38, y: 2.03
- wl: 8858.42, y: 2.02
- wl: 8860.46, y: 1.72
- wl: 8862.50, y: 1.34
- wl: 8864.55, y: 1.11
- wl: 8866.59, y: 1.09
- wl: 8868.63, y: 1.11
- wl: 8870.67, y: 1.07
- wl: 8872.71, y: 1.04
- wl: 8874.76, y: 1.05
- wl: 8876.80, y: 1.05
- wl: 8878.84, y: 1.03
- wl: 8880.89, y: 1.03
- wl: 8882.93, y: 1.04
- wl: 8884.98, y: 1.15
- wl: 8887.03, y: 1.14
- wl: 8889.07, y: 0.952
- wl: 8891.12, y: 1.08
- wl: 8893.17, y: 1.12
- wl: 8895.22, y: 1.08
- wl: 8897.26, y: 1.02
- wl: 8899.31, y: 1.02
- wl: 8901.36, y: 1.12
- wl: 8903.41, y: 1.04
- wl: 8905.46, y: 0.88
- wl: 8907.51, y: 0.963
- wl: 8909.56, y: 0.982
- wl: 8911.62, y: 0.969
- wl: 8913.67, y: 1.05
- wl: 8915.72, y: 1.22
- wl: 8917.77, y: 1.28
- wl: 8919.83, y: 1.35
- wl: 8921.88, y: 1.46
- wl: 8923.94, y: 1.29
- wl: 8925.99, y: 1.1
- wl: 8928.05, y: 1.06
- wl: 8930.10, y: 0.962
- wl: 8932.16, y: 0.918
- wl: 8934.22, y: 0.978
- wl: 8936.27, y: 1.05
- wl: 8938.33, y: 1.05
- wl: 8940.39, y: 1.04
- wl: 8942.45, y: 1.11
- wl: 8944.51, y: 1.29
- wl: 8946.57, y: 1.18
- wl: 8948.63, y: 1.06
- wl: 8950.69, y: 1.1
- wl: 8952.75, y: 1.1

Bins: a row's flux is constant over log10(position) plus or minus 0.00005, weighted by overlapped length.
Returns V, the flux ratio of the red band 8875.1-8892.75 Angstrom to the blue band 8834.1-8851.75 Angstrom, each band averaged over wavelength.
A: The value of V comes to 0.63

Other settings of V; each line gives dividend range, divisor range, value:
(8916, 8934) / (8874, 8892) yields 1.11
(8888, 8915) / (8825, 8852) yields 0.64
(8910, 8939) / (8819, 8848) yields 0.74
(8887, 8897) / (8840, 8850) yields 0.71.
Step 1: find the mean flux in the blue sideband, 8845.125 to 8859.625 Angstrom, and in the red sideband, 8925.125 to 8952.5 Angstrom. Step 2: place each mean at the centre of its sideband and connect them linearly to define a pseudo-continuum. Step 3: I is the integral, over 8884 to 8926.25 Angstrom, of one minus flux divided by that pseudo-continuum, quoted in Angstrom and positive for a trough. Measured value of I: 5.1 Angstrom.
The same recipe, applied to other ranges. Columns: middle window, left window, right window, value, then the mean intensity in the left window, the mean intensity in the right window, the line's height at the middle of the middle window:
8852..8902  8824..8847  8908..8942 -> 6.28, 1.65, 1.11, 1.4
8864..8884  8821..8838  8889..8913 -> 2.15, 1.47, 1.02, 1.19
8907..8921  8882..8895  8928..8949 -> -0.71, 1.08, 1.06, 1.07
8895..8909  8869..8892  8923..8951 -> 0.73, 1.06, 1.08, 1.07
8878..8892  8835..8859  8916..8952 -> 3.98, 1.75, 1.14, 1.48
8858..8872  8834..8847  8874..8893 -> 0.98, 1.85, 1.06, 1.4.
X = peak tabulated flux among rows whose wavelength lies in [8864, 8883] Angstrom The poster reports 1.11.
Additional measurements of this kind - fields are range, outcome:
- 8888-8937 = 1.46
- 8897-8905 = 1.12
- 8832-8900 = 2.4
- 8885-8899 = 1.14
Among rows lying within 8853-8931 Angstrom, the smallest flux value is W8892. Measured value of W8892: 0.88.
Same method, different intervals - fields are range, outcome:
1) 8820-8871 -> 0.987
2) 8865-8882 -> 1.03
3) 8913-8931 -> 0.962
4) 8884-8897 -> 0.952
